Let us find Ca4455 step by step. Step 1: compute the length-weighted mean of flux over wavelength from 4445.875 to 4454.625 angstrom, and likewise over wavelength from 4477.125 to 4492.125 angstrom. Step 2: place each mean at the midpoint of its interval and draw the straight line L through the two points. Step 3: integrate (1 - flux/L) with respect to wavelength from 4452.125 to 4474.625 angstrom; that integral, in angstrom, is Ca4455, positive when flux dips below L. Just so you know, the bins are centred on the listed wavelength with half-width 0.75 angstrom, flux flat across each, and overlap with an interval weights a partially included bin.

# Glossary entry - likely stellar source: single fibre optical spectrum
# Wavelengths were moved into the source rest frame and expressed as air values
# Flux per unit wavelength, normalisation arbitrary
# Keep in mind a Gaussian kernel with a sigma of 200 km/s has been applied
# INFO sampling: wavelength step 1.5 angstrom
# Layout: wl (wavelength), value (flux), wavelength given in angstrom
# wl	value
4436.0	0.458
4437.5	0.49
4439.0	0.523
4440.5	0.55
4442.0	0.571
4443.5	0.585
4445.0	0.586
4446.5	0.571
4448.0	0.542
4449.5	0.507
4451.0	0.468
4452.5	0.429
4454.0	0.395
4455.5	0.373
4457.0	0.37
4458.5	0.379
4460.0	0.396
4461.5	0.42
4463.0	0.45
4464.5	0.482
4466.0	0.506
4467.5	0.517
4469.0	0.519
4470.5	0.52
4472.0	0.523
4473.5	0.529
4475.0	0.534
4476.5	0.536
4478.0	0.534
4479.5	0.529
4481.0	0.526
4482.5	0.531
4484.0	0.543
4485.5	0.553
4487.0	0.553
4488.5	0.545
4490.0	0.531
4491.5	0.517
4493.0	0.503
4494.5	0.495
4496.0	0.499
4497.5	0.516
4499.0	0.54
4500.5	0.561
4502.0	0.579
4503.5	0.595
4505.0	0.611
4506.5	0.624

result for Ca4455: 2.2 angstrom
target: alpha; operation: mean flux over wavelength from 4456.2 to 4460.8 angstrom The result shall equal 0.382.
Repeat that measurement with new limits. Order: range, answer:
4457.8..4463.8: 0.412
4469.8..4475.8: 0.527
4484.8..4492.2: 0.54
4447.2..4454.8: 0.468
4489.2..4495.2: 0.512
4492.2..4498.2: 0.503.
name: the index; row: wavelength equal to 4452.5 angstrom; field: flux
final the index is 0.429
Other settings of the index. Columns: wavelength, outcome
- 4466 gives 0.506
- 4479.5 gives 0.529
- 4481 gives 0.526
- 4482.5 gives 0.531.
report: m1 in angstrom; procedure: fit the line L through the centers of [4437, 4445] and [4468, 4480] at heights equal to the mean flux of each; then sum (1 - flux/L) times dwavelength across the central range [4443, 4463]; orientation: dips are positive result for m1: 3.0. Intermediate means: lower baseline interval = 0.549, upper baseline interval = 0.528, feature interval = 0.461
